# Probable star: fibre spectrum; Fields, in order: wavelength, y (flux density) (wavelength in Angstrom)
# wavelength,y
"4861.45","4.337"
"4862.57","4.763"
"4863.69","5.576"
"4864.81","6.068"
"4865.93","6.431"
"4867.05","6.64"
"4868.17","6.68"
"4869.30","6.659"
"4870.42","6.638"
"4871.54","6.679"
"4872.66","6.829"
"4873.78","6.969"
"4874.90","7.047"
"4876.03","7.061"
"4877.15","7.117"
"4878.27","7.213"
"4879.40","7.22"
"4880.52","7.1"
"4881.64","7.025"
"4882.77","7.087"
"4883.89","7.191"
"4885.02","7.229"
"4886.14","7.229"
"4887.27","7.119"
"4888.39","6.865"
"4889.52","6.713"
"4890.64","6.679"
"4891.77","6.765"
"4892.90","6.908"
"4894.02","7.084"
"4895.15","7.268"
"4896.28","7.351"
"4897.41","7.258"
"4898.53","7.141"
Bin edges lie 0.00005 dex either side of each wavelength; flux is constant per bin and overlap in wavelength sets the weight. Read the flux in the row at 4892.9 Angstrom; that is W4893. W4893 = 6.908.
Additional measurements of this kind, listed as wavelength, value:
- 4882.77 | 7.087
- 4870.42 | 6.638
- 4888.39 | 6.865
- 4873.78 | 6.969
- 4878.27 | 7.213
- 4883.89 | 7.191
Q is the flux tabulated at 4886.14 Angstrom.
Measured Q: 7.229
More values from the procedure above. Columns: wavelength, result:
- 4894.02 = 7.084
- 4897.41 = 7.258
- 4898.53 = 7.141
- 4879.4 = 7.22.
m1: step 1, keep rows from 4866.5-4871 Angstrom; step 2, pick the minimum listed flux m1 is 6.638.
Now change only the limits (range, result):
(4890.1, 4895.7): 6.679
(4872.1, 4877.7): 6.829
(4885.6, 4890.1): 6.713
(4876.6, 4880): 7.117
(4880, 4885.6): 7.025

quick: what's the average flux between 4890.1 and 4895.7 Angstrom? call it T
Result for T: 6.94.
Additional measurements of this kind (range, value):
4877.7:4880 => 7.21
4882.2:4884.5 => 7.12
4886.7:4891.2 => 6.85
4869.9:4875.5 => 6.84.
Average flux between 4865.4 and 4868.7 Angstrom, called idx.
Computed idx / 6.59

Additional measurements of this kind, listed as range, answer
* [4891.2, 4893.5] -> 6.84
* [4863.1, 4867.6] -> 6.17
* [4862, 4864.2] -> 5.15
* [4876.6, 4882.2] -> 7.14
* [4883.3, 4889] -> 7.12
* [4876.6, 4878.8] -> 7.17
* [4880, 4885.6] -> 7.13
